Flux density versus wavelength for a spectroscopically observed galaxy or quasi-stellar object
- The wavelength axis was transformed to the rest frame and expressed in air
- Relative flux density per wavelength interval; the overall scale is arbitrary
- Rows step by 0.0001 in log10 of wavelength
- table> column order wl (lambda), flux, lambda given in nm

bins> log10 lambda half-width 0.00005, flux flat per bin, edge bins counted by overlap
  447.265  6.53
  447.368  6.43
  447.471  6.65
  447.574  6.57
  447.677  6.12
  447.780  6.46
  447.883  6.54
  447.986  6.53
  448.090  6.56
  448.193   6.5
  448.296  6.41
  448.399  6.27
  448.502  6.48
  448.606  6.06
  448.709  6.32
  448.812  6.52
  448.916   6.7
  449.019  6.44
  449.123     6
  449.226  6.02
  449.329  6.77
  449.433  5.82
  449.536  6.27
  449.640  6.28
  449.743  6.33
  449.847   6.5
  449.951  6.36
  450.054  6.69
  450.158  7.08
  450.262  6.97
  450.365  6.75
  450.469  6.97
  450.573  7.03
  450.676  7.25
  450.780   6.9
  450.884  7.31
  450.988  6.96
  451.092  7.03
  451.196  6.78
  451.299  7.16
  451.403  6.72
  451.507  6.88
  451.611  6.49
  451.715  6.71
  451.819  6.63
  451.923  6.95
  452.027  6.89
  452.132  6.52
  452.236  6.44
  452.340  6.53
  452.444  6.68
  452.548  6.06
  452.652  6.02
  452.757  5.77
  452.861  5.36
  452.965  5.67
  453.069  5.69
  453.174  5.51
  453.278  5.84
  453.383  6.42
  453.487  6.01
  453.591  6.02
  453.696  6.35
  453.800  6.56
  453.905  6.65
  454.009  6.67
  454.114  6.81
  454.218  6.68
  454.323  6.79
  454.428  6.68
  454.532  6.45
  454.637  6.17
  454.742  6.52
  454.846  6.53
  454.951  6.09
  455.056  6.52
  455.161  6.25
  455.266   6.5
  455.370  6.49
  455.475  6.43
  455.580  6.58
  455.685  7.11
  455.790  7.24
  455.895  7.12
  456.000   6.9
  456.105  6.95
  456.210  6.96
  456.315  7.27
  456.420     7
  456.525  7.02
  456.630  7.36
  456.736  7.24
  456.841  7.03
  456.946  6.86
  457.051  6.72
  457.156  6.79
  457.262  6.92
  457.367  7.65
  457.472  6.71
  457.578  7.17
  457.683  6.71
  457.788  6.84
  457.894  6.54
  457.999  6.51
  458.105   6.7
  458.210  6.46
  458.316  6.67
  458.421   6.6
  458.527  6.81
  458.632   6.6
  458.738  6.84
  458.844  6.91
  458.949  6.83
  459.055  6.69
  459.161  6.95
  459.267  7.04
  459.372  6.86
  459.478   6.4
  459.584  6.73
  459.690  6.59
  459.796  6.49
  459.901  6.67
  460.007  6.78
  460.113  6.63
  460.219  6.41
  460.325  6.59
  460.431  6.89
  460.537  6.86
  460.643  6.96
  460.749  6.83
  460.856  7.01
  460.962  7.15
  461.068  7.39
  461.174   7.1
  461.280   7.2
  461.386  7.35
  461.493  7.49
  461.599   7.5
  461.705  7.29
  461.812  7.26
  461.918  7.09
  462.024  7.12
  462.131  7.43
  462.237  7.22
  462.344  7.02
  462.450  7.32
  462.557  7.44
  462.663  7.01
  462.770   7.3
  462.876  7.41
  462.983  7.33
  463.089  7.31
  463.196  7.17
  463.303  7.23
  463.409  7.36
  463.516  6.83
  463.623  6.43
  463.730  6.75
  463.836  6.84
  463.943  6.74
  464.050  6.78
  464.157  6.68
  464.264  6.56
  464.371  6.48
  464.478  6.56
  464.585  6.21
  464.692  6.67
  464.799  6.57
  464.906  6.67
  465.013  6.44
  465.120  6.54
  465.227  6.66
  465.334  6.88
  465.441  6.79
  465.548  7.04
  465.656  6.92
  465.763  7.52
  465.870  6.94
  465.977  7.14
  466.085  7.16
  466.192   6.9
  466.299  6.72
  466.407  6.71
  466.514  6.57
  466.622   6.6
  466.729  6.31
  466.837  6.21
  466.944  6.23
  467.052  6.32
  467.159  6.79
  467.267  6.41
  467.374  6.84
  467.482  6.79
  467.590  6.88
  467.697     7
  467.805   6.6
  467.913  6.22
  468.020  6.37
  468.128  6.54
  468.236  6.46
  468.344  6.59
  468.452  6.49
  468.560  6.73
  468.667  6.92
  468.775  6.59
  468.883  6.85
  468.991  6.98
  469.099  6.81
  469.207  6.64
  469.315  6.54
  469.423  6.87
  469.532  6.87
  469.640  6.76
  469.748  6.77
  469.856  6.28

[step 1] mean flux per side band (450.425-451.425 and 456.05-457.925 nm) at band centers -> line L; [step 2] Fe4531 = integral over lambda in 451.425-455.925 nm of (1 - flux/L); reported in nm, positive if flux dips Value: 0.38 nm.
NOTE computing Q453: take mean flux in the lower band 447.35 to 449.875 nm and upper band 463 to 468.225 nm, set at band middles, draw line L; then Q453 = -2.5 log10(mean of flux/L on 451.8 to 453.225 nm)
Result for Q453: 0.05 mag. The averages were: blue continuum 6.38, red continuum 6.73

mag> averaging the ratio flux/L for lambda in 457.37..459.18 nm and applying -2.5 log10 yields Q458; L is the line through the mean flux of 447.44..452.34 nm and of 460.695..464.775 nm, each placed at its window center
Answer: 0.021 mag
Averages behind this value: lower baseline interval 6.61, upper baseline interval 7.04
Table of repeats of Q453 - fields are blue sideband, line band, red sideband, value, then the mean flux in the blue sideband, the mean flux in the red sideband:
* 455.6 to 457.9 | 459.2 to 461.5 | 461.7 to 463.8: 0.036 mag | 7.01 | 7.16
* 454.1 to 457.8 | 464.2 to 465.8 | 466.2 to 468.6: -0.012 mag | 6.81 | 6.57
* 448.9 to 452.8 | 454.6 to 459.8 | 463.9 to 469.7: -0.021 mag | 6.62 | 6.69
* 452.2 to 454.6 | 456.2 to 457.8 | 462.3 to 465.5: -0.091 mag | 6.25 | 6.87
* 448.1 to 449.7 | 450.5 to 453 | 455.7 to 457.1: -0.004 mag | 6.33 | 7.05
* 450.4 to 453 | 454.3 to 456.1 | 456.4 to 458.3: 0.029 mag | 6.63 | 6.89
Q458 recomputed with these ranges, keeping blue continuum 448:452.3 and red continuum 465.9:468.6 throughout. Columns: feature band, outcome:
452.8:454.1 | 0.09 mag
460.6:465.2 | -0.06 mag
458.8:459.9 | -0.02 mag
